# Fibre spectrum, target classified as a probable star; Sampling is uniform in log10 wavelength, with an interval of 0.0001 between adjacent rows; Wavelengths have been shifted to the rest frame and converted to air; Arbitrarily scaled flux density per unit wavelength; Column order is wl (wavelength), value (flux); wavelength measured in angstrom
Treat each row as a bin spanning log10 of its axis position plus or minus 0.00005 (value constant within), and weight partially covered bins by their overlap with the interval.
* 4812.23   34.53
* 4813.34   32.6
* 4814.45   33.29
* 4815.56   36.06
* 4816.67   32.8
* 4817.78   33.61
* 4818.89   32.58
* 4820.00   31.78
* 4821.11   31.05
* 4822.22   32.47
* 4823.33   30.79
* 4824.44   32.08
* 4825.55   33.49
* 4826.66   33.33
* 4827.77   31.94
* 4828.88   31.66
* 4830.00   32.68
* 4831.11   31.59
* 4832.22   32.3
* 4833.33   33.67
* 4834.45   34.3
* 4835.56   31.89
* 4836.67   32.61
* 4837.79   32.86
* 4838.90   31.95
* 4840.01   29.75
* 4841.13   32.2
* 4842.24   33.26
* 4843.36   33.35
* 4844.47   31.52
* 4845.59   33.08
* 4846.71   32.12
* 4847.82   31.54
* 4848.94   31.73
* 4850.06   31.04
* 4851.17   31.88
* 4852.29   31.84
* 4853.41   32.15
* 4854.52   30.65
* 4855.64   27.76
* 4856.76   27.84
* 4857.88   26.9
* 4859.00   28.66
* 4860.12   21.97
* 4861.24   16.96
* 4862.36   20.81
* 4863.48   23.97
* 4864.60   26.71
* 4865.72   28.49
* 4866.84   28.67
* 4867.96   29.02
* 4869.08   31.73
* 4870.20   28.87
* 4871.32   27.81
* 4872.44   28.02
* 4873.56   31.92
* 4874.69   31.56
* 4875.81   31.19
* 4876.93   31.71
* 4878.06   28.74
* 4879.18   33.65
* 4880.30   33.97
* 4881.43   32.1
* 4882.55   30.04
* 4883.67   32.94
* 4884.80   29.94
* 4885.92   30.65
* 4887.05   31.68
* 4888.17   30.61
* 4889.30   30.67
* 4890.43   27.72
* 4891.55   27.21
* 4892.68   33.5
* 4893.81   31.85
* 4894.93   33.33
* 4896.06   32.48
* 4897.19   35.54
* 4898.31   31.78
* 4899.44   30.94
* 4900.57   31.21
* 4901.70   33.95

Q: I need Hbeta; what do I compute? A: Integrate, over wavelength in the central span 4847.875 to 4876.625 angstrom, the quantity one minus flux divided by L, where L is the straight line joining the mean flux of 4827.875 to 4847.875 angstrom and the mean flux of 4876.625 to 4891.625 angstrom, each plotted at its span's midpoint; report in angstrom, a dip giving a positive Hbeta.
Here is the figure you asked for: 2.9 angstrom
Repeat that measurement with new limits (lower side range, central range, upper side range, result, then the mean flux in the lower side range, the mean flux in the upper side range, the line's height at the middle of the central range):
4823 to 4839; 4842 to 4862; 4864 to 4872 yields 0.6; 32.5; 28.7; 30.4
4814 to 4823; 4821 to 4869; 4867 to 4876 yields 1.7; 32.9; 29.9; 31.4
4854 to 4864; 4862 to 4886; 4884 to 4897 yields -1.6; 25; 31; 27.9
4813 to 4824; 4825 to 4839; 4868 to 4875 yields -0.3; 32.7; 29.9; 32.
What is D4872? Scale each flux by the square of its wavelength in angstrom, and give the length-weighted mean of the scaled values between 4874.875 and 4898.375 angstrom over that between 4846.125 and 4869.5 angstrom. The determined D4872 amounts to 1.1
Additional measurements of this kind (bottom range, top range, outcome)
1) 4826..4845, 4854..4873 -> 0.83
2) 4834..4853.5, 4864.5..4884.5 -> 0.96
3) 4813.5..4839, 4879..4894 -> 0.98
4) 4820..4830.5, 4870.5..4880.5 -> 0.98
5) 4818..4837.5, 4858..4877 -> 0.86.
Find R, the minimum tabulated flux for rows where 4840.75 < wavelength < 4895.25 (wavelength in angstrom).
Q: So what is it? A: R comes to 16.96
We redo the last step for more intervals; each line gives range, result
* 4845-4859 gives 26.9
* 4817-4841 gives 29.75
